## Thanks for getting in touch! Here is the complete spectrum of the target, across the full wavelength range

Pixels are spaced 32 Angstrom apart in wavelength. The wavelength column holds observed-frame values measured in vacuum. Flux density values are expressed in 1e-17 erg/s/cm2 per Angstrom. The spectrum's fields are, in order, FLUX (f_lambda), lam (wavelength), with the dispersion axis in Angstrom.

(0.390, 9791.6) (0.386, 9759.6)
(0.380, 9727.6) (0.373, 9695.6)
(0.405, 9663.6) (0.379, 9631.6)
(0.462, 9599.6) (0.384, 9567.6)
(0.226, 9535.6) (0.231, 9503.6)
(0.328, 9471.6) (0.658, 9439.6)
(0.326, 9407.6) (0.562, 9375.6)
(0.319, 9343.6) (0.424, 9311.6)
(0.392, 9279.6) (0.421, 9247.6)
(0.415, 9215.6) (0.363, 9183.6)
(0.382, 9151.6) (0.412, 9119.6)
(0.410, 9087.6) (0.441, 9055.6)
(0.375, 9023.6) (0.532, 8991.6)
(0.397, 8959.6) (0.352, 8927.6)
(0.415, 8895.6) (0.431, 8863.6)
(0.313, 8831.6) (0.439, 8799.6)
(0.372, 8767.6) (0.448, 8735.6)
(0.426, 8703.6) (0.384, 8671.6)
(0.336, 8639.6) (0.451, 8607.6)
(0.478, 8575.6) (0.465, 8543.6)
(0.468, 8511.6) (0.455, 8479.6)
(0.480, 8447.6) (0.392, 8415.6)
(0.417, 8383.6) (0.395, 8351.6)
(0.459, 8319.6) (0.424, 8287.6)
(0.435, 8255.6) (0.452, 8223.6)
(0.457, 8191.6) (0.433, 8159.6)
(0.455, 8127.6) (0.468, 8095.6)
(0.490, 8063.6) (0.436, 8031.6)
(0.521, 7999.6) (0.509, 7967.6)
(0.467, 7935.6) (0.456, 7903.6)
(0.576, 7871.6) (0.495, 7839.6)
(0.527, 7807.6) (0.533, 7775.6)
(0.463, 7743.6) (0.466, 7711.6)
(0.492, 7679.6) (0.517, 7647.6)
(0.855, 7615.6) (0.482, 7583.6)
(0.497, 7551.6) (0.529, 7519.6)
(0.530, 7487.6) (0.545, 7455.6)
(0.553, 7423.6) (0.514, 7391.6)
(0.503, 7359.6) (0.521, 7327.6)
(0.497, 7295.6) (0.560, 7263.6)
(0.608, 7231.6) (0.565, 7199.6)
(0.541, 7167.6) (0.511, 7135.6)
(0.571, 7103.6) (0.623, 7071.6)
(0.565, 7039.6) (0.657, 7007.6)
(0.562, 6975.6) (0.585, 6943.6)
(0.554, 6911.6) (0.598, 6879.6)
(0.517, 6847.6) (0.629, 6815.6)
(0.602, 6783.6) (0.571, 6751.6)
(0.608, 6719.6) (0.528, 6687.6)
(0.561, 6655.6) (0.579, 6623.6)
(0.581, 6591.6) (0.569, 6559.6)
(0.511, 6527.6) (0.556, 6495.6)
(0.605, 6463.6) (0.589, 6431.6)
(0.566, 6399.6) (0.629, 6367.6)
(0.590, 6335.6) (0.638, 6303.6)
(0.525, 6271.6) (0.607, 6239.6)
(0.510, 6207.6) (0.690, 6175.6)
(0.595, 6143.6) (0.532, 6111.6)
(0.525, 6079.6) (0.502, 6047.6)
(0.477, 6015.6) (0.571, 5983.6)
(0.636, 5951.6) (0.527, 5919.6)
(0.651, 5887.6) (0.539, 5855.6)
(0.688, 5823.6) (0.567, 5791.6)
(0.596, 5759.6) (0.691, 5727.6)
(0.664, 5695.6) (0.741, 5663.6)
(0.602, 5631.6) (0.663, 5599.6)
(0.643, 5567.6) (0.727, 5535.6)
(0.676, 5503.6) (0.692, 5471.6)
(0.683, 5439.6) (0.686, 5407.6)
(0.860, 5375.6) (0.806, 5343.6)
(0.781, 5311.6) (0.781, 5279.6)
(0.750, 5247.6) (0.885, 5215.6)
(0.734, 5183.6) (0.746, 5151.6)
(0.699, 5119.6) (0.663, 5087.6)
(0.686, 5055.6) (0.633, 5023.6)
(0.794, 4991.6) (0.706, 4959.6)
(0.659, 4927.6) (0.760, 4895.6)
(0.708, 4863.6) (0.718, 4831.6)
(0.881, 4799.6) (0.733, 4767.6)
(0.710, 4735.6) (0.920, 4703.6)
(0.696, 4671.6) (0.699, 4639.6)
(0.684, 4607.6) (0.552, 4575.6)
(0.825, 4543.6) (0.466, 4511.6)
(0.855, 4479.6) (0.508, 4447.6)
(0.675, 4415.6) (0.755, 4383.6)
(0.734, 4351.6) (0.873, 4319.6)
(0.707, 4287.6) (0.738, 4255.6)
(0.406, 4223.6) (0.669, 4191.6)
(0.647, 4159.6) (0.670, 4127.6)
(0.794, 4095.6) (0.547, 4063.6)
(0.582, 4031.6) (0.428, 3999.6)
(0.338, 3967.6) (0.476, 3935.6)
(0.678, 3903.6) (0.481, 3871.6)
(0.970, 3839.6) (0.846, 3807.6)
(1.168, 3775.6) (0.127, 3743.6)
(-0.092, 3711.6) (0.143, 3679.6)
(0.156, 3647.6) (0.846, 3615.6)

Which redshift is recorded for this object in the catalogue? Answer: 0.162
